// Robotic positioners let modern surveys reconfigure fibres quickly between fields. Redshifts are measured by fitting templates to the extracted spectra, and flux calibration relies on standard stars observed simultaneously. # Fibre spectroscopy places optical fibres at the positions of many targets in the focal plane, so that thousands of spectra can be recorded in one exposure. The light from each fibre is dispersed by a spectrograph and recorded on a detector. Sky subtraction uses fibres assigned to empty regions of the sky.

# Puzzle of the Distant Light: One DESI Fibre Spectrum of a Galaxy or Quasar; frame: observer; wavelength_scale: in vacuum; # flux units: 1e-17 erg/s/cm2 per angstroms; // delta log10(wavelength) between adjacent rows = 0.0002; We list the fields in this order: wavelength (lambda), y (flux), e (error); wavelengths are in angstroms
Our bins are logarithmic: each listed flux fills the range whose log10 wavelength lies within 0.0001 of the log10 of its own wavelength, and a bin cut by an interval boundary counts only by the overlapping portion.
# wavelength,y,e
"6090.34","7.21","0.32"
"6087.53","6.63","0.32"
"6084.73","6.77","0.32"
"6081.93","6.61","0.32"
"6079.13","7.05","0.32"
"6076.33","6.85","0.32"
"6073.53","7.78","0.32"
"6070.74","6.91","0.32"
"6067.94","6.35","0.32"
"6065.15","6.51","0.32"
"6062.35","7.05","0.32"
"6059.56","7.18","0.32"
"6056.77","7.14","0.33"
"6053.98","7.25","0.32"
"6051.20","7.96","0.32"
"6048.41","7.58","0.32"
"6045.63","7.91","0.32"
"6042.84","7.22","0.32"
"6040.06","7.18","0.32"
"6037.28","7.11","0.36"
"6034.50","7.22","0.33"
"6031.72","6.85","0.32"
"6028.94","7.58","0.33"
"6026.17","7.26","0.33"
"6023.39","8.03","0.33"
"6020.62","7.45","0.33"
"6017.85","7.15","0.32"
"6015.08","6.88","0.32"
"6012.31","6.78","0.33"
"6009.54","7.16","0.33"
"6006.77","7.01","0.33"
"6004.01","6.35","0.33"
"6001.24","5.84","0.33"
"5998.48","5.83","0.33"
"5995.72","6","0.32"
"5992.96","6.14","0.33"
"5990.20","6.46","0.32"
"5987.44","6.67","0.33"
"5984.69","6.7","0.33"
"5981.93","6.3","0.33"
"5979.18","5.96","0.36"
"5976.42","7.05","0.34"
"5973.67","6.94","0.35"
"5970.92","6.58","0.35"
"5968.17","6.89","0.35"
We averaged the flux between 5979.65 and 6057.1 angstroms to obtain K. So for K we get 6.95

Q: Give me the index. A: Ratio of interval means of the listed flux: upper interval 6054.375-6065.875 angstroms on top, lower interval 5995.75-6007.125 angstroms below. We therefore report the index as 1.14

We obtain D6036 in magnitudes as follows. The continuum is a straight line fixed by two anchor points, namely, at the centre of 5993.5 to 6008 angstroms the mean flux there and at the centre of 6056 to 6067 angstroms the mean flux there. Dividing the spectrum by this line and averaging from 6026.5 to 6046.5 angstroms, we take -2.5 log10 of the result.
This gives -0.10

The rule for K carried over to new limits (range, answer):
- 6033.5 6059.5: 7.39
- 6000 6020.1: 6.77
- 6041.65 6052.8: 7.67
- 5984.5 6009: 6.35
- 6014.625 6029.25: 7.41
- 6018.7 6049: 7.39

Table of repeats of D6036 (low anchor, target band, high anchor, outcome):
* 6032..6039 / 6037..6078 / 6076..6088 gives -0.036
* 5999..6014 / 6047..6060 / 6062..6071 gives -0.127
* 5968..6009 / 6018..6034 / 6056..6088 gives -0.116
